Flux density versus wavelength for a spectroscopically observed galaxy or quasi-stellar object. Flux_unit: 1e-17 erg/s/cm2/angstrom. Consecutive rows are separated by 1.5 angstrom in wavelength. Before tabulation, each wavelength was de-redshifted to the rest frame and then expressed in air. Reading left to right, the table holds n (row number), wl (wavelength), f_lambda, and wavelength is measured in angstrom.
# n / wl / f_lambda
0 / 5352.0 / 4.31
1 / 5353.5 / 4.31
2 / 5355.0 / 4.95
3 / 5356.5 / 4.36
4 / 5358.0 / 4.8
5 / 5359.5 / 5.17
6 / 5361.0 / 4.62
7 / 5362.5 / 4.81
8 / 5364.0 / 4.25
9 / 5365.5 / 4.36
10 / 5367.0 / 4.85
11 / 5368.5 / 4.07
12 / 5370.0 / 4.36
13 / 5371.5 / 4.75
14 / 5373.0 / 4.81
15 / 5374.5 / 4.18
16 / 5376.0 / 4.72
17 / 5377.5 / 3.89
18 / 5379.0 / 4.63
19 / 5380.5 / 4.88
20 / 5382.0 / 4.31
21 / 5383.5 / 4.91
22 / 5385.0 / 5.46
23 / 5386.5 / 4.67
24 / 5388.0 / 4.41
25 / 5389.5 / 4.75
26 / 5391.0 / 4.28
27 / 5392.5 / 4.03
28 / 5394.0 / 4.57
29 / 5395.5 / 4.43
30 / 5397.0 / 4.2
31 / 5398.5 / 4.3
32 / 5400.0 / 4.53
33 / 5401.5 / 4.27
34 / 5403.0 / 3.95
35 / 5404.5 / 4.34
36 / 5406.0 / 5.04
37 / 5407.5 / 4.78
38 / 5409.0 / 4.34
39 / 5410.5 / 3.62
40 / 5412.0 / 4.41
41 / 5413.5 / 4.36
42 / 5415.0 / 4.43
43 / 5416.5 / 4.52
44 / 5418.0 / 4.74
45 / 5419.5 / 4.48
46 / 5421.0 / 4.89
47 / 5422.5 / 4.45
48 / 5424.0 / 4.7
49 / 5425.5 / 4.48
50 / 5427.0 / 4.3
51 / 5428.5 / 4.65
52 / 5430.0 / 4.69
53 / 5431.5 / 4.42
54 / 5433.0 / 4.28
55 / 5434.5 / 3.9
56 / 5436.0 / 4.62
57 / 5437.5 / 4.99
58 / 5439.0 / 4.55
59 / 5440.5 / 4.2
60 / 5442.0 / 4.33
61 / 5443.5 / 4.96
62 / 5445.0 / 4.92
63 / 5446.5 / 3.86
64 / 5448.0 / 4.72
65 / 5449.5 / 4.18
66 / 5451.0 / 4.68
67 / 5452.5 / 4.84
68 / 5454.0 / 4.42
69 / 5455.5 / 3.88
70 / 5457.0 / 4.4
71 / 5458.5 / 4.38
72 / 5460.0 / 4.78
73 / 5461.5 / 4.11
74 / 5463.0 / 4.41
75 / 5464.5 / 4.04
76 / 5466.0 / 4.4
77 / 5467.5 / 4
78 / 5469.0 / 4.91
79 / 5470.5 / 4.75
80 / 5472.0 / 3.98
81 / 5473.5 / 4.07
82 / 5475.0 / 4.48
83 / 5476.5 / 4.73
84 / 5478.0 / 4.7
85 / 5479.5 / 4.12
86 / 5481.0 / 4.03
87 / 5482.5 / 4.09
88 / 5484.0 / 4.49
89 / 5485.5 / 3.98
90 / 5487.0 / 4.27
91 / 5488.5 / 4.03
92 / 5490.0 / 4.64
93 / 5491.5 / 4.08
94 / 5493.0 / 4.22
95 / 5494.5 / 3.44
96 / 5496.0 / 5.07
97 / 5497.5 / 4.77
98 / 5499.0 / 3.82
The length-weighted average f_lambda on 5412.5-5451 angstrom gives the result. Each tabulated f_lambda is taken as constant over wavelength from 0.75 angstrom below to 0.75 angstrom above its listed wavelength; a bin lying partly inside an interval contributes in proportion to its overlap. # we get 4.51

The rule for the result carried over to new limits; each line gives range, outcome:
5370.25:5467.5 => 4.47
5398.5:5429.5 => 4.46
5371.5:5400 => 4.53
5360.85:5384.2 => 4.52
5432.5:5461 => 4.47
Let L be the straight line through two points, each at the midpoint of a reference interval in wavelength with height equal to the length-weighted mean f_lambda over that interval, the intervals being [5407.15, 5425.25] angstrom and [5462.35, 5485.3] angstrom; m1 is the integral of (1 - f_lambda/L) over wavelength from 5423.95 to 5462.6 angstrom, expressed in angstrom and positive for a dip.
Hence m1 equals -0.5 angstrom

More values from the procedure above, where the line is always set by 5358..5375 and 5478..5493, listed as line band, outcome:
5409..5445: -0.7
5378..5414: 0.1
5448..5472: -0.6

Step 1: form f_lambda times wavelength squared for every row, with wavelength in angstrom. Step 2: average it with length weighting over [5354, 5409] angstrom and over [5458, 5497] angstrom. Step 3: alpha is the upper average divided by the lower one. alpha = 1.0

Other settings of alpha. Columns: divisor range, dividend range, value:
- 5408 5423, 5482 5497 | 0.98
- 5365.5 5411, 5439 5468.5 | 1.01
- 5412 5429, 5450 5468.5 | 0.98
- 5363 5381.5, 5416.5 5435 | 1.03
